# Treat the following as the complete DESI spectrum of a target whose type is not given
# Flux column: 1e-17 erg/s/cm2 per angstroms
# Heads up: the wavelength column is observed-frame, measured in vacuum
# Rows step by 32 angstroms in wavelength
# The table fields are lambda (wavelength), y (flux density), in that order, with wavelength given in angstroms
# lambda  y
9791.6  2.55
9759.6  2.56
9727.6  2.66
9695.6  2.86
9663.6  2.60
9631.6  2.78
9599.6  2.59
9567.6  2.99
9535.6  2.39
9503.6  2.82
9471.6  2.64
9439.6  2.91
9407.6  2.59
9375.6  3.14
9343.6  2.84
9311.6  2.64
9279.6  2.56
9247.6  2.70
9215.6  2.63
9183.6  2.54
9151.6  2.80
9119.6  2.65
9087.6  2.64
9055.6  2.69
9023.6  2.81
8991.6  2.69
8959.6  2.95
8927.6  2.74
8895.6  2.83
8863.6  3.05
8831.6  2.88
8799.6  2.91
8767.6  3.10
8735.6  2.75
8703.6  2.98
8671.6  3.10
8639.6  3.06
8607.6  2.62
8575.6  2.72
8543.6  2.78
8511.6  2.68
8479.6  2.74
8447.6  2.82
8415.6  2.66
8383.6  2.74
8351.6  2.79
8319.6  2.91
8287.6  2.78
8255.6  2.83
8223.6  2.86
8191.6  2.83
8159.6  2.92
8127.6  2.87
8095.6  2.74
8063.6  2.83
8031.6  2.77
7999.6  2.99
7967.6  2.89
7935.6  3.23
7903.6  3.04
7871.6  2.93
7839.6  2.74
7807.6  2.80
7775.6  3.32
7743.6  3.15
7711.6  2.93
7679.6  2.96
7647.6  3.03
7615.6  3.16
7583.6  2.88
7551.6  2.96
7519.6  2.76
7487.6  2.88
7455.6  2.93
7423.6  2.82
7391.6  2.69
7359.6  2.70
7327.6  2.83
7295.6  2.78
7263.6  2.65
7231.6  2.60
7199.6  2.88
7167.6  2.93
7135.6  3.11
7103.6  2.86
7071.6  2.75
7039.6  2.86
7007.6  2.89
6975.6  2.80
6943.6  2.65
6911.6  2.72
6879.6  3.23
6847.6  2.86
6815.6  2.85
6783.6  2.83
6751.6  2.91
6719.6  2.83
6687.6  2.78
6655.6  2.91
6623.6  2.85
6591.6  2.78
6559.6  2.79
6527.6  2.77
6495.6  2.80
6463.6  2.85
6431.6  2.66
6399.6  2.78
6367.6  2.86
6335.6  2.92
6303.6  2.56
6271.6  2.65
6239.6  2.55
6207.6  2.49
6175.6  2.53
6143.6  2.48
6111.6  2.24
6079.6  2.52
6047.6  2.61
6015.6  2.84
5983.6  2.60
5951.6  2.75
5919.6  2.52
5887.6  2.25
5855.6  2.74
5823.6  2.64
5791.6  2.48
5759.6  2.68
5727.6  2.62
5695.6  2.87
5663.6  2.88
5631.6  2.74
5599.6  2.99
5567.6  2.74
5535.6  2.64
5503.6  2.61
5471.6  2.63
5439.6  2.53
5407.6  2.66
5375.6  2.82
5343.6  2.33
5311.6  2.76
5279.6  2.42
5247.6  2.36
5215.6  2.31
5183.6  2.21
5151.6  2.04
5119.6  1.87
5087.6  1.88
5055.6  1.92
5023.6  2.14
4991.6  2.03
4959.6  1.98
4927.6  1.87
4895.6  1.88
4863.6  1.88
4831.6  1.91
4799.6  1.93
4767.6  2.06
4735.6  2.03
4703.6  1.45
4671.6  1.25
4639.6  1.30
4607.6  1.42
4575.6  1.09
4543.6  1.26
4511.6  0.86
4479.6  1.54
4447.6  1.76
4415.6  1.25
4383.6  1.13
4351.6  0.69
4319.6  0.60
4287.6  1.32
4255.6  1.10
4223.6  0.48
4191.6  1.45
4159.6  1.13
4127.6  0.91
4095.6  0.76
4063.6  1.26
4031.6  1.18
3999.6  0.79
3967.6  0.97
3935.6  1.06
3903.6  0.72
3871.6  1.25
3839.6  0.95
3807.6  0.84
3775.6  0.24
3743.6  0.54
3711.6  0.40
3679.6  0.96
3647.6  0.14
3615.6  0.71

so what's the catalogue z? 0.180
